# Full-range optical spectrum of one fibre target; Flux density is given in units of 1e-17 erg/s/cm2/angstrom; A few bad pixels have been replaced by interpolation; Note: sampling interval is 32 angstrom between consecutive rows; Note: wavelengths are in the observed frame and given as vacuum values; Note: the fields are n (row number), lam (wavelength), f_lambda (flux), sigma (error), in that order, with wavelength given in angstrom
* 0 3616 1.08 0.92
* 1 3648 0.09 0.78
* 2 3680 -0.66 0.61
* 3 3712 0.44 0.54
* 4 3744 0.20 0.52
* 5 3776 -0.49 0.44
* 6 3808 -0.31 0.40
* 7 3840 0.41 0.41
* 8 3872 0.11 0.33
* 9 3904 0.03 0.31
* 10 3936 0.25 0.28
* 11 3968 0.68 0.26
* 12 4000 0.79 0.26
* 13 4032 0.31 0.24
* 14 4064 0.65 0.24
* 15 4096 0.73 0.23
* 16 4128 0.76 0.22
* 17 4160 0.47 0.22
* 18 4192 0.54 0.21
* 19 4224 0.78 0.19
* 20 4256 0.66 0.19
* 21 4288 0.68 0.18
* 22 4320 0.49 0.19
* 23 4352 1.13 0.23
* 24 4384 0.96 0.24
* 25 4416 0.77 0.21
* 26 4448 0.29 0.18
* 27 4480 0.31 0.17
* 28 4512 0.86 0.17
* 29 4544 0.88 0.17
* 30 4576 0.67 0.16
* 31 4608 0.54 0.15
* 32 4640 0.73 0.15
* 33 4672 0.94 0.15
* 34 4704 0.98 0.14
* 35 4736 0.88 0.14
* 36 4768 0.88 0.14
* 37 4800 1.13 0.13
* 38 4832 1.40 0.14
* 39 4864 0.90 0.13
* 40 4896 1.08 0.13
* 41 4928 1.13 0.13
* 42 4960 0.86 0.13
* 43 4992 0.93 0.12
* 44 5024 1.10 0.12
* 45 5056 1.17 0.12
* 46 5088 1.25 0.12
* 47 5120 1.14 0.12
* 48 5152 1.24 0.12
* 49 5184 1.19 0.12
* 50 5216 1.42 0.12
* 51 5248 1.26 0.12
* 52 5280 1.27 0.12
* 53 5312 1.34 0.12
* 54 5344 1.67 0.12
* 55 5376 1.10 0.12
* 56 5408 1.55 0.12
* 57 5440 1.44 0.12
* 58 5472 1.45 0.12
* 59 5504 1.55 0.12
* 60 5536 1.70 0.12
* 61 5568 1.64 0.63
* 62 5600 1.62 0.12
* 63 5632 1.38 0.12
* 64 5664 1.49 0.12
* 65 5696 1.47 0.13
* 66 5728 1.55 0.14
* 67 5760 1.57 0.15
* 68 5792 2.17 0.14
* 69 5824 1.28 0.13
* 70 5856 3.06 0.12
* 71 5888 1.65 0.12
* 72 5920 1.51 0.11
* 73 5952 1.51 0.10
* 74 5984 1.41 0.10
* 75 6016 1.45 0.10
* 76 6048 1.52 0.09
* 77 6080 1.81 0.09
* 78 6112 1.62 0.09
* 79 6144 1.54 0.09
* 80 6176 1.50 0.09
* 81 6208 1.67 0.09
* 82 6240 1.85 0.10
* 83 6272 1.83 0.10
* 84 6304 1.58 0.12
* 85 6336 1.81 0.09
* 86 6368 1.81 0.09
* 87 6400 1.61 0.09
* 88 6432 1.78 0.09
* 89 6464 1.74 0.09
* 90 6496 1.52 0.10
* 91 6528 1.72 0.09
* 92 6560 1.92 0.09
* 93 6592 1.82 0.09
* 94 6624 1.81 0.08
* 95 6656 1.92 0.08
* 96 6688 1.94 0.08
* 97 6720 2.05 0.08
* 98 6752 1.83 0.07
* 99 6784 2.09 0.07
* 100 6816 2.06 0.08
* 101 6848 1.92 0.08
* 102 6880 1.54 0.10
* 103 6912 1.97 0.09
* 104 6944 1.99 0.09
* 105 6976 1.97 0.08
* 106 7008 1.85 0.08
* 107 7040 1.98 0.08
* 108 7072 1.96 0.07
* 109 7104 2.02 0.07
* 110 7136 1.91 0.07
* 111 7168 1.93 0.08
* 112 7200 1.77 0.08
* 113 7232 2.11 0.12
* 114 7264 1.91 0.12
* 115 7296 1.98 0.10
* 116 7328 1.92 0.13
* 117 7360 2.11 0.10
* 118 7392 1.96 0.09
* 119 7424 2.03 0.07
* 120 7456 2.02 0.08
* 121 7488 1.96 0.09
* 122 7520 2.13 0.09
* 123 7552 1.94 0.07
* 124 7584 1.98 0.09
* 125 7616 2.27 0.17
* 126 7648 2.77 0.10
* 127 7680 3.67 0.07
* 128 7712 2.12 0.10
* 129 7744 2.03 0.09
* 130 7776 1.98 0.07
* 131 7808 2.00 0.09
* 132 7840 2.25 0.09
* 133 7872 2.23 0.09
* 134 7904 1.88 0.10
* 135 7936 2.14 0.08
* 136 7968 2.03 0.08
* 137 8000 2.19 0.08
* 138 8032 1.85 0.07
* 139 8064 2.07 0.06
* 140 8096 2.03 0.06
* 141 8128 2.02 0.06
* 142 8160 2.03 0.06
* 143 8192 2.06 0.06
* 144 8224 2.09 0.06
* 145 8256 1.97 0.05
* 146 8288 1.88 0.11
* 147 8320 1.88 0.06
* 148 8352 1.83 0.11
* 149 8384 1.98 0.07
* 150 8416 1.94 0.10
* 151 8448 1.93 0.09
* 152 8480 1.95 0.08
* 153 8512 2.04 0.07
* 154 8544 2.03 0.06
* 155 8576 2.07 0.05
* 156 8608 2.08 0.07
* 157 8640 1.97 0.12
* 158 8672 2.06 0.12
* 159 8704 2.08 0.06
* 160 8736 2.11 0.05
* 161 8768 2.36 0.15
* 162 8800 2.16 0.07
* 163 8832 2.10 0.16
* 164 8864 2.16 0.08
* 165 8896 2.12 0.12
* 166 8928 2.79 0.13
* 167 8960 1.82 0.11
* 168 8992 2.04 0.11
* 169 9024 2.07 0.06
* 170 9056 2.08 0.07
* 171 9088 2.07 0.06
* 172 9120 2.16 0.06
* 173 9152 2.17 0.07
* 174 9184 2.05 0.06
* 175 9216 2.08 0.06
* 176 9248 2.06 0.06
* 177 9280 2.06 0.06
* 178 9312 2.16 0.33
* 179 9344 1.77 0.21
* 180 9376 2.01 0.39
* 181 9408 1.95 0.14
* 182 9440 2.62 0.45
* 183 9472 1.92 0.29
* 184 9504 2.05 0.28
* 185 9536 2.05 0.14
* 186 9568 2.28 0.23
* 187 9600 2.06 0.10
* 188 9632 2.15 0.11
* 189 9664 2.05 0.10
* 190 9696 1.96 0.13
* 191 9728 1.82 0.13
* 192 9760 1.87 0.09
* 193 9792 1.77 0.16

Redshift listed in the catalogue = 0.17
